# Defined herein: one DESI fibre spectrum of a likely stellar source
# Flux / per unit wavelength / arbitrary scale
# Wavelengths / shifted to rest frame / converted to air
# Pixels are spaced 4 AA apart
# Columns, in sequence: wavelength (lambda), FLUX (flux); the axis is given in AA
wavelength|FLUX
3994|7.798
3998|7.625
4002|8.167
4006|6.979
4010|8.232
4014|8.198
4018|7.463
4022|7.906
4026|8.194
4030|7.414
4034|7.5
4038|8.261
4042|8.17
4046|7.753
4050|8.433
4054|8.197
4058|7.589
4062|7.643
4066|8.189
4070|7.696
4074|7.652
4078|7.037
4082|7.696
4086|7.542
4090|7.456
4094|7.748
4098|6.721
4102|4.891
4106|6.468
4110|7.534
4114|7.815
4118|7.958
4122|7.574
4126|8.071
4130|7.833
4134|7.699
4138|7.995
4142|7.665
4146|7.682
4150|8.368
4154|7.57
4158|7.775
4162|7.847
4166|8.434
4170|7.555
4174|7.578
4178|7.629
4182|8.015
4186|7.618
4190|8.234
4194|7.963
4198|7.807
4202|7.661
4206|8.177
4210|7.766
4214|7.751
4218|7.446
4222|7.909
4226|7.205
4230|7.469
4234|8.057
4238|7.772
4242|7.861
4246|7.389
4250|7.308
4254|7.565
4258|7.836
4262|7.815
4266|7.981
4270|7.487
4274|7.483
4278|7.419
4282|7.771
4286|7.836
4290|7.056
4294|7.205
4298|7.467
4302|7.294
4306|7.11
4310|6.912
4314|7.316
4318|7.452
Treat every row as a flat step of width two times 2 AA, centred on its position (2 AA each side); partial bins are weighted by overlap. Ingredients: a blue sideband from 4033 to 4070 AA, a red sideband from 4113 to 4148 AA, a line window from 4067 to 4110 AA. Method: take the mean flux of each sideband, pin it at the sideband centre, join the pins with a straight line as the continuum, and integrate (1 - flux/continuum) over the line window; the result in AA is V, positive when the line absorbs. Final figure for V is 4.13 AA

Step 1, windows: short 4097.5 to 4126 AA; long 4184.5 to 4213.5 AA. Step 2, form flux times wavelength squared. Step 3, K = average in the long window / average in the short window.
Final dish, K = 1.16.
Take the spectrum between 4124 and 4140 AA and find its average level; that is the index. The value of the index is 7.9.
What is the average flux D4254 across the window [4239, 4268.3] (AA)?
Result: 7.68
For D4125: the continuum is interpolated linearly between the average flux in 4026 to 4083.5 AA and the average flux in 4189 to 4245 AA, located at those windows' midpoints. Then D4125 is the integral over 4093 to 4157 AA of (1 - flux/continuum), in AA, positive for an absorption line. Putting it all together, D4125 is 2.7 AA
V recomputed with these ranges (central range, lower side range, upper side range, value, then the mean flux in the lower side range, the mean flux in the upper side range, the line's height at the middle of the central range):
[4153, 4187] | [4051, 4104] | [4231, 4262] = -1.0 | 7.41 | 7.69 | 7.56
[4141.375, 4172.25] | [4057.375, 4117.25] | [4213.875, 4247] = -1.6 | 7.32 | 7.65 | 7.48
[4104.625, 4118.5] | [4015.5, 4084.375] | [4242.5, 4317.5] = 0.5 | 7.81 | 7.47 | 7.72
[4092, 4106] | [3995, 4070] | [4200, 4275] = 2.4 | 7.88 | 7.68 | 7.81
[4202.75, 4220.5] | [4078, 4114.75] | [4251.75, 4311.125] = -1.1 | 7.07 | 7.49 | 7.33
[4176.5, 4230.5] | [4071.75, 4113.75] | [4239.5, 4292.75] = -2.6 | 7.11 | 7.6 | 7.42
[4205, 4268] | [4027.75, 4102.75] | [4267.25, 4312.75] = -2.3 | 7.6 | 7.38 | 7.43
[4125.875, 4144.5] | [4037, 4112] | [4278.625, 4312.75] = -0.9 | 7.5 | 7.33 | 7.45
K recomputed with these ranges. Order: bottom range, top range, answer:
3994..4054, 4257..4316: 1.07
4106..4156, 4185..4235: 1.04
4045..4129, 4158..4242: 1.10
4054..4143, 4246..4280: 1.10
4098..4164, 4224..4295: 1.07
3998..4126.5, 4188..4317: 1.09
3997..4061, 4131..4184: 1.06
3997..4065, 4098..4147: 0.98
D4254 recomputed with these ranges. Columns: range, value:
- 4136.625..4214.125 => 7.86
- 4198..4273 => 7.69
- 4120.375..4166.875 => 7.87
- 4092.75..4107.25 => 6.39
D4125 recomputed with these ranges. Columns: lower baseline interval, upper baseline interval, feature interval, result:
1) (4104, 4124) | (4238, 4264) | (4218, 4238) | -0.1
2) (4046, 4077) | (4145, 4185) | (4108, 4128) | 0.2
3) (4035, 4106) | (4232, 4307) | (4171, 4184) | -0.3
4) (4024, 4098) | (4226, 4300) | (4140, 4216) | -1.9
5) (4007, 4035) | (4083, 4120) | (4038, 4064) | -1.4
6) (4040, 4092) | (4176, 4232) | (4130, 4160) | -0.2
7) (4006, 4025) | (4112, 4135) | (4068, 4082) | 0.6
